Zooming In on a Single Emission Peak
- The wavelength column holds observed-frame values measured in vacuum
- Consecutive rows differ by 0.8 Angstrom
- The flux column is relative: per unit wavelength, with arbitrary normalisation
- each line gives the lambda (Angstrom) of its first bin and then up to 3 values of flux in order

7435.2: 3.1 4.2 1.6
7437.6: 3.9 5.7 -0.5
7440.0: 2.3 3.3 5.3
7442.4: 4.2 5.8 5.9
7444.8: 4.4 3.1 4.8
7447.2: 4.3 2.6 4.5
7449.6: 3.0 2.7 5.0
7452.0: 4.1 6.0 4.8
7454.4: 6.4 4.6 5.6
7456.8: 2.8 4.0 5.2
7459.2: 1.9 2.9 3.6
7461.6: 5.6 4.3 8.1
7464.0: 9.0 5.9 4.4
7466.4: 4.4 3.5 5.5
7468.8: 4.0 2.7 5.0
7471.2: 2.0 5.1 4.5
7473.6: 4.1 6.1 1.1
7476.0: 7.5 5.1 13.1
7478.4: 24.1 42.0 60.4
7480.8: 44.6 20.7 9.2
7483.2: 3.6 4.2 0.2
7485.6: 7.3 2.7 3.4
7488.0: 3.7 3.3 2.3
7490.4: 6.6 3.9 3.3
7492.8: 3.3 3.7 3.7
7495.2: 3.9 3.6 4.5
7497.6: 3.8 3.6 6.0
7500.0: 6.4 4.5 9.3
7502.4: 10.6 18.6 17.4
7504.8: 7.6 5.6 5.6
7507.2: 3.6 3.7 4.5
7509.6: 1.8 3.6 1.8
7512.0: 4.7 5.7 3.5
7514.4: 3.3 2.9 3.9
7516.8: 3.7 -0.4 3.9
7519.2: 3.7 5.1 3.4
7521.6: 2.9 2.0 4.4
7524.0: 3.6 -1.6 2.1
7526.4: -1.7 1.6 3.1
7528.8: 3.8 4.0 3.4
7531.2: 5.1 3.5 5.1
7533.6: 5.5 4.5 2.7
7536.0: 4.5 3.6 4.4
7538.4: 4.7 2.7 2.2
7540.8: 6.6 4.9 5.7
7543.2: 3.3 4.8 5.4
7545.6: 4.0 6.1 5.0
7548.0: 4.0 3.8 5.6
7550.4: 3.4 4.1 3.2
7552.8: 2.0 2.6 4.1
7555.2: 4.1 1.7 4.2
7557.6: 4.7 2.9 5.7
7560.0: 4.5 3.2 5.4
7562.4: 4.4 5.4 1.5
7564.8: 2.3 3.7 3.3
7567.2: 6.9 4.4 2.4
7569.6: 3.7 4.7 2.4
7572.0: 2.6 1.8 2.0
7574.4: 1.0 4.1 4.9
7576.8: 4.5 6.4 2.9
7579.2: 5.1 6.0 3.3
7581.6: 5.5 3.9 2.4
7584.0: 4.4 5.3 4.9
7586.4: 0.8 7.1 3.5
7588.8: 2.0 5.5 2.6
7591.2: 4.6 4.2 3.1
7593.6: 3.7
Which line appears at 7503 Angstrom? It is [N II]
